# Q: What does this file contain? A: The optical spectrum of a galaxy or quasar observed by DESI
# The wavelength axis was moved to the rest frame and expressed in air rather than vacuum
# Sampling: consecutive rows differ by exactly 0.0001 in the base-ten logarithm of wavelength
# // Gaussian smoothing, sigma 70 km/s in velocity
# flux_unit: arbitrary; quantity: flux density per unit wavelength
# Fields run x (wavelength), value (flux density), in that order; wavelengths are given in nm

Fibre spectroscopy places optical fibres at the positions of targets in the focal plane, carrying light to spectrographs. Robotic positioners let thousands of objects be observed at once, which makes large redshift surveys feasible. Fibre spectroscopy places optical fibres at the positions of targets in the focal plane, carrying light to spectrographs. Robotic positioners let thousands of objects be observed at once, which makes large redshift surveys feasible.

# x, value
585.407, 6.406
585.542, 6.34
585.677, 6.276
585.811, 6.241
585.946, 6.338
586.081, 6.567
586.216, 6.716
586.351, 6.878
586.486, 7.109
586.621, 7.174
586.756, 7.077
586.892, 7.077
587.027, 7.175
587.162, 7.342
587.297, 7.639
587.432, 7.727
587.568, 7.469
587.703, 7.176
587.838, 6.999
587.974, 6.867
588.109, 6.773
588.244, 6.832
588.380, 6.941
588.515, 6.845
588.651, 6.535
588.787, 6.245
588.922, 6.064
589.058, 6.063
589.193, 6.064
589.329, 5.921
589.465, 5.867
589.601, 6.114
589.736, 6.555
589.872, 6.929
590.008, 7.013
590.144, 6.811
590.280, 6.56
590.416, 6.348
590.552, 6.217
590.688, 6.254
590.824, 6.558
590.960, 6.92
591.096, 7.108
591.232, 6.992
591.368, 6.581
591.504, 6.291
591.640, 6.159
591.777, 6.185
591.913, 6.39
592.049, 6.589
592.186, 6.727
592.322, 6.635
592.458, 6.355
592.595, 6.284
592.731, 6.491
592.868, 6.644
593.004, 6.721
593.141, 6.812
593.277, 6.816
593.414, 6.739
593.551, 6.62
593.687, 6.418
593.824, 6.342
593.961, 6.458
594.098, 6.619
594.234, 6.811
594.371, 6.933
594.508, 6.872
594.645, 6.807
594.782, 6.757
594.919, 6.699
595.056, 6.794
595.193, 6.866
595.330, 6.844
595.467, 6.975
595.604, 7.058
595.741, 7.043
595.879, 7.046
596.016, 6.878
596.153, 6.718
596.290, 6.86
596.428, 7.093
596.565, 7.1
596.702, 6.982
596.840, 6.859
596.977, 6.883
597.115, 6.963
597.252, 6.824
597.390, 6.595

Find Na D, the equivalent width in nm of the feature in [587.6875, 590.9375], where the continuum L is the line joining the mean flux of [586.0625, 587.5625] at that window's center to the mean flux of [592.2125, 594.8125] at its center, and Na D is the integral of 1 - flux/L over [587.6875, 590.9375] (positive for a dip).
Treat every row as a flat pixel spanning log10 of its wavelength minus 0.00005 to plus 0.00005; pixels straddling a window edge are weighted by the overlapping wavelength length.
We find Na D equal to 0.210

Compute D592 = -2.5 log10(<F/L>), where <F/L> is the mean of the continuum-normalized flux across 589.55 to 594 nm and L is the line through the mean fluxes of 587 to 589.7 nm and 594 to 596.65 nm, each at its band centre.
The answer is 0.04 mag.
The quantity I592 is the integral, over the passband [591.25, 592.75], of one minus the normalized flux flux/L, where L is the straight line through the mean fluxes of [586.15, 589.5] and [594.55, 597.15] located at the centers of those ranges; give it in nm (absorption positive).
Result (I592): 0.09 nm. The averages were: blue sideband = 6.83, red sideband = 6.9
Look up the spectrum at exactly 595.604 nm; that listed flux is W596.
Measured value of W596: 7.058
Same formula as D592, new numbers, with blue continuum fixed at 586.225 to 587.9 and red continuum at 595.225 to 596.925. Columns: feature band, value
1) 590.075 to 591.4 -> 0.07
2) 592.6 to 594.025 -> 0.07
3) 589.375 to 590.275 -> 0.10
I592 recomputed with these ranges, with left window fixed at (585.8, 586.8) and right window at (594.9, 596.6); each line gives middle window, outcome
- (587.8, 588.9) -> 0.015 nm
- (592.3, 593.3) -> 0.043 nm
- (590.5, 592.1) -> 0.078 nm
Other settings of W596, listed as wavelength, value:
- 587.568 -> 7.469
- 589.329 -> 5.921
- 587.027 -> 7.175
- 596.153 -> 6.718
